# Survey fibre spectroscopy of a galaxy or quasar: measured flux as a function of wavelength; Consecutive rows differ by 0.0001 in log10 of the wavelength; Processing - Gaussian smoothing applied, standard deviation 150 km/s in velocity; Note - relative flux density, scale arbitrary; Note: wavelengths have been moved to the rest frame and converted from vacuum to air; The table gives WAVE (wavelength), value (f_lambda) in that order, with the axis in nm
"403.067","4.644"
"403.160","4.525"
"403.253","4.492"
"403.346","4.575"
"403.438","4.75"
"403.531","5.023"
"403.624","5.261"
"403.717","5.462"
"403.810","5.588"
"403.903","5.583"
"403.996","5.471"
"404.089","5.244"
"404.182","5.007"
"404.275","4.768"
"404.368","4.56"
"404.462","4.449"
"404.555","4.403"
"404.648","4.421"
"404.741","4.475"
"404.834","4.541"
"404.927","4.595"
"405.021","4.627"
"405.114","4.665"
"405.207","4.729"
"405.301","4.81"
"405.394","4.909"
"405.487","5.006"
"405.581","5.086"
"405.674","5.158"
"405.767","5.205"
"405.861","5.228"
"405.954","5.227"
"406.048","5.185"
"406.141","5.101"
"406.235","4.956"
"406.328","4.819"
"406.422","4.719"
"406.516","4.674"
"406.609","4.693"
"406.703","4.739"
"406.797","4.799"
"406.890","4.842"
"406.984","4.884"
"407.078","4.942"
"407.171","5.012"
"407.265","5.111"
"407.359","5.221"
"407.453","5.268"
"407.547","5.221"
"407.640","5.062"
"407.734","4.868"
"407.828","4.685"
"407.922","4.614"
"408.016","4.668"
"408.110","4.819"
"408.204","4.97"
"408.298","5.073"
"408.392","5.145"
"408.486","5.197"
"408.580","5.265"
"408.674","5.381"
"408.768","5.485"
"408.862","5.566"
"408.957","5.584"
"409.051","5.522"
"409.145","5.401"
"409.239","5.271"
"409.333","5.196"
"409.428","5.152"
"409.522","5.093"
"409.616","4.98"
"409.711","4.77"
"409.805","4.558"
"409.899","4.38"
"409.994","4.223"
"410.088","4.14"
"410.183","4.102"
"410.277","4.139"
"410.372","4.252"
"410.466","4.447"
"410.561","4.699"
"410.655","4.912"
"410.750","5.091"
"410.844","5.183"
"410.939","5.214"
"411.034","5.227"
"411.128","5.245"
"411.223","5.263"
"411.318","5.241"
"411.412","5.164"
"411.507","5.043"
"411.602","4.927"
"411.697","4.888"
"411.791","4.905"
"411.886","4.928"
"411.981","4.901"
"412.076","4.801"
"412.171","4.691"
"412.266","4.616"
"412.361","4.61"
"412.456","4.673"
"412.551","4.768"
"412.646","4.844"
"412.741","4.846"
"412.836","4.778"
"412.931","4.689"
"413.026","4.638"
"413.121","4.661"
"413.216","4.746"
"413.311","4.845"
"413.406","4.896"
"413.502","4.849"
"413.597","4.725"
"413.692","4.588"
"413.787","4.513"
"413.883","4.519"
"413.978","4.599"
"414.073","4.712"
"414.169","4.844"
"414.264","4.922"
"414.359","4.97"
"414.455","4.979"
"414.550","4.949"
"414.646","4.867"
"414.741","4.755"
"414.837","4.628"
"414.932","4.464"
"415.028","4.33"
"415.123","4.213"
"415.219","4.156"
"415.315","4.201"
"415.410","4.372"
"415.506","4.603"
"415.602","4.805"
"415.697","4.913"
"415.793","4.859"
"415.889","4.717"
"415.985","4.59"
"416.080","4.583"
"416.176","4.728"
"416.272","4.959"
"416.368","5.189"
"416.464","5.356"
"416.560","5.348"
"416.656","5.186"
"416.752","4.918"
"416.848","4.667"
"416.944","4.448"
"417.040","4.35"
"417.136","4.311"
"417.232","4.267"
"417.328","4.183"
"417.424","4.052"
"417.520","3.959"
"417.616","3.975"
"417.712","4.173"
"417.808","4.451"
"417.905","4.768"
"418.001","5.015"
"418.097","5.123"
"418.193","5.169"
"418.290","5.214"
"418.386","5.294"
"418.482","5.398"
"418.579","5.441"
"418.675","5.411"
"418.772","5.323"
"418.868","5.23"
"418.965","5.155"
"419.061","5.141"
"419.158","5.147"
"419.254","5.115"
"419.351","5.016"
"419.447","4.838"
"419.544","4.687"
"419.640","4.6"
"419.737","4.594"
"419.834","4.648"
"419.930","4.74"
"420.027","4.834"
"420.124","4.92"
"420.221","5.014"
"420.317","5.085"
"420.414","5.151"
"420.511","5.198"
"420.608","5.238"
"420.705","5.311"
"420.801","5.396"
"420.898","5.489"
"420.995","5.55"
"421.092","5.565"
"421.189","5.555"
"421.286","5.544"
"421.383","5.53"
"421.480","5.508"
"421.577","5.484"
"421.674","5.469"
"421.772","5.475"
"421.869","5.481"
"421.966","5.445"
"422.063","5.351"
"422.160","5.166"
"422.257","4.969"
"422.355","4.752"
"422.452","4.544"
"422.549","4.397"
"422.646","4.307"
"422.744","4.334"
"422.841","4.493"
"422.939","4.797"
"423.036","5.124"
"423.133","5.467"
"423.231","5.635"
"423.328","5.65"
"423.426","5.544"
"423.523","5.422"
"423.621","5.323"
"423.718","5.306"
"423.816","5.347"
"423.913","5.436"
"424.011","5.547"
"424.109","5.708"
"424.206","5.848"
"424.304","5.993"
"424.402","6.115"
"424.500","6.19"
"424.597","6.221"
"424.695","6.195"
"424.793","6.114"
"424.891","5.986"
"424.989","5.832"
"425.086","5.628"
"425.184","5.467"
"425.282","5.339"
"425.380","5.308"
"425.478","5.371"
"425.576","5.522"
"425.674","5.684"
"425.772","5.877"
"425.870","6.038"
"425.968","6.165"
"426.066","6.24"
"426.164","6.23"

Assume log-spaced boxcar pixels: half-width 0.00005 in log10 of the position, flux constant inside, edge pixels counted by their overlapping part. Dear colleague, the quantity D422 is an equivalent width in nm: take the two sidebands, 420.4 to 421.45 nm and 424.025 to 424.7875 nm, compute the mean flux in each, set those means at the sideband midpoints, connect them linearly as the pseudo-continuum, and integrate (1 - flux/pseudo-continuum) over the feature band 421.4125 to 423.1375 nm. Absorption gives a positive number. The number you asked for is 0.19 nm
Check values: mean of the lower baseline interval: 5.42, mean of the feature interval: 5.03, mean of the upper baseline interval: 6.02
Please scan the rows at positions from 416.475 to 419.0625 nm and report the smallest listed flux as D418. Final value 3.959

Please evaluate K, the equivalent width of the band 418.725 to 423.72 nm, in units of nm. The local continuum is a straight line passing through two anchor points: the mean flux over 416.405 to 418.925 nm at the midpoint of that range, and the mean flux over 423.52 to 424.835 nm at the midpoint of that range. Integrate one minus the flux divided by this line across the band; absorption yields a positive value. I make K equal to 0.19 nm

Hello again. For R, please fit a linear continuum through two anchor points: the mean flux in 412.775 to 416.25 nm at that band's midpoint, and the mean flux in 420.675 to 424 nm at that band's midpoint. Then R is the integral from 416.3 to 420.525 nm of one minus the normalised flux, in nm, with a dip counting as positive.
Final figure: 0.081 nm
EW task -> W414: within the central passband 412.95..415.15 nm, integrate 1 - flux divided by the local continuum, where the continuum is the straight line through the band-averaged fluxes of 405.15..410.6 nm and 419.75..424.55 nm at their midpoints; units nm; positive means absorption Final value 0.16 nm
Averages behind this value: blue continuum 4.93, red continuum 5.27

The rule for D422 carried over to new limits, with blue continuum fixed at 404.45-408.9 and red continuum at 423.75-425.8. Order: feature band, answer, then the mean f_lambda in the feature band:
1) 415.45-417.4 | 0.23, 4.74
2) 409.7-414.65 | 0.39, 4.77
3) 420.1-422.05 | 0.07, 5.38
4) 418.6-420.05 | 0.14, 4.98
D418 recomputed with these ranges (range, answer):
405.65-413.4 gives 4.102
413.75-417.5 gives 4.052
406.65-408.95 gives 4.614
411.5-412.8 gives 4.61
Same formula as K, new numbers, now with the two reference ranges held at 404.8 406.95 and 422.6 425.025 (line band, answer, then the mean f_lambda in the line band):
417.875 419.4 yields 0.04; 5.19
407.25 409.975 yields -0.05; 5.08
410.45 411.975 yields 0.01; 5.03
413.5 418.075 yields 0.52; 4.64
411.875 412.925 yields 0.07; 4.76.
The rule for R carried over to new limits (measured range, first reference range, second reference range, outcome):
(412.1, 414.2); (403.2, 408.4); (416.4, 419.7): 0.07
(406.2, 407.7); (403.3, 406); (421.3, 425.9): 0.02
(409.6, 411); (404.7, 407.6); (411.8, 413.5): 0.06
